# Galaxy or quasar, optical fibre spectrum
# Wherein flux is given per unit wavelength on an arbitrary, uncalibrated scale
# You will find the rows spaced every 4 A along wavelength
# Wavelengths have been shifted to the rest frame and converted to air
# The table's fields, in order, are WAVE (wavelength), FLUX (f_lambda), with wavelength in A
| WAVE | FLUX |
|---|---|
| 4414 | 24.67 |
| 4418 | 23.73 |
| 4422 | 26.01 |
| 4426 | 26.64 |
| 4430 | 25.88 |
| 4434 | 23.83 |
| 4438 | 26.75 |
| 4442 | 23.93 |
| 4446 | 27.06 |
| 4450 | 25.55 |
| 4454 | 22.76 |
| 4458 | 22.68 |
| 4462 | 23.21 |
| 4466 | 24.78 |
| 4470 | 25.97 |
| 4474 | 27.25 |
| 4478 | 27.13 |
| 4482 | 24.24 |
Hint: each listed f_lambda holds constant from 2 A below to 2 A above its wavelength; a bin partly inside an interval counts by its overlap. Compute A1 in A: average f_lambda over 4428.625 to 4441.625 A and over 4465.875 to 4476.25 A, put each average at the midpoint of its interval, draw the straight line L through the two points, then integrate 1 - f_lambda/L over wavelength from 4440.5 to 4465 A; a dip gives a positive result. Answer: 1.4 A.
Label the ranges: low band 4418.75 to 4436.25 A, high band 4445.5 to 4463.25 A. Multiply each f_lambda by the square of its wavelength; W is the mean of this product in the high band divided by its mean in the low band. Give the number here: 0.96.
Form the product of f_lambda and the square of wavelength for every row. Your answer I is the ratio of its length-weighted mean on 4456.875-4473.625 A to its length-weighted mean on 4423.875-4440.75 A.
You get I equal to 0.97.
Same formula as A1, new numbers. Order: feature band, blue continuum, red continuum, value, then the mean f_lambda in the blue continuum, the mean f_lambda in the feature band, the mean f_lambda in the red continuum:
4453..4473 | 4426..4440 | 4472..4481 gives 1.80 A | 25.7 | 24.1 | 26.9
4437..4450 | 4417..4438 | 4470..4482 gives 0.00 A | 25.4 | 25.8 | 26.5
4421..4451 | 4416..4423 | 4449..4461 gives -1.96 A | 24.7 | 25.7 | 23.5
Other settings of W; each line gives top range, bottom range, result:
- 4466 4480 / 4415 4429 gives 1.07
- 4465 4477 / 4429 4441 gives 1.05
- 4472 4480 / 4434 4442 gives 1.09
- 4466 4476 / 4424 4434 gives 1.04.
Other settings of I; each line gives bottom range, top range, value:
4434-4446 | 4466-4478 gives 1.06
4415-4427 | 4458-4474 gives 1.00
